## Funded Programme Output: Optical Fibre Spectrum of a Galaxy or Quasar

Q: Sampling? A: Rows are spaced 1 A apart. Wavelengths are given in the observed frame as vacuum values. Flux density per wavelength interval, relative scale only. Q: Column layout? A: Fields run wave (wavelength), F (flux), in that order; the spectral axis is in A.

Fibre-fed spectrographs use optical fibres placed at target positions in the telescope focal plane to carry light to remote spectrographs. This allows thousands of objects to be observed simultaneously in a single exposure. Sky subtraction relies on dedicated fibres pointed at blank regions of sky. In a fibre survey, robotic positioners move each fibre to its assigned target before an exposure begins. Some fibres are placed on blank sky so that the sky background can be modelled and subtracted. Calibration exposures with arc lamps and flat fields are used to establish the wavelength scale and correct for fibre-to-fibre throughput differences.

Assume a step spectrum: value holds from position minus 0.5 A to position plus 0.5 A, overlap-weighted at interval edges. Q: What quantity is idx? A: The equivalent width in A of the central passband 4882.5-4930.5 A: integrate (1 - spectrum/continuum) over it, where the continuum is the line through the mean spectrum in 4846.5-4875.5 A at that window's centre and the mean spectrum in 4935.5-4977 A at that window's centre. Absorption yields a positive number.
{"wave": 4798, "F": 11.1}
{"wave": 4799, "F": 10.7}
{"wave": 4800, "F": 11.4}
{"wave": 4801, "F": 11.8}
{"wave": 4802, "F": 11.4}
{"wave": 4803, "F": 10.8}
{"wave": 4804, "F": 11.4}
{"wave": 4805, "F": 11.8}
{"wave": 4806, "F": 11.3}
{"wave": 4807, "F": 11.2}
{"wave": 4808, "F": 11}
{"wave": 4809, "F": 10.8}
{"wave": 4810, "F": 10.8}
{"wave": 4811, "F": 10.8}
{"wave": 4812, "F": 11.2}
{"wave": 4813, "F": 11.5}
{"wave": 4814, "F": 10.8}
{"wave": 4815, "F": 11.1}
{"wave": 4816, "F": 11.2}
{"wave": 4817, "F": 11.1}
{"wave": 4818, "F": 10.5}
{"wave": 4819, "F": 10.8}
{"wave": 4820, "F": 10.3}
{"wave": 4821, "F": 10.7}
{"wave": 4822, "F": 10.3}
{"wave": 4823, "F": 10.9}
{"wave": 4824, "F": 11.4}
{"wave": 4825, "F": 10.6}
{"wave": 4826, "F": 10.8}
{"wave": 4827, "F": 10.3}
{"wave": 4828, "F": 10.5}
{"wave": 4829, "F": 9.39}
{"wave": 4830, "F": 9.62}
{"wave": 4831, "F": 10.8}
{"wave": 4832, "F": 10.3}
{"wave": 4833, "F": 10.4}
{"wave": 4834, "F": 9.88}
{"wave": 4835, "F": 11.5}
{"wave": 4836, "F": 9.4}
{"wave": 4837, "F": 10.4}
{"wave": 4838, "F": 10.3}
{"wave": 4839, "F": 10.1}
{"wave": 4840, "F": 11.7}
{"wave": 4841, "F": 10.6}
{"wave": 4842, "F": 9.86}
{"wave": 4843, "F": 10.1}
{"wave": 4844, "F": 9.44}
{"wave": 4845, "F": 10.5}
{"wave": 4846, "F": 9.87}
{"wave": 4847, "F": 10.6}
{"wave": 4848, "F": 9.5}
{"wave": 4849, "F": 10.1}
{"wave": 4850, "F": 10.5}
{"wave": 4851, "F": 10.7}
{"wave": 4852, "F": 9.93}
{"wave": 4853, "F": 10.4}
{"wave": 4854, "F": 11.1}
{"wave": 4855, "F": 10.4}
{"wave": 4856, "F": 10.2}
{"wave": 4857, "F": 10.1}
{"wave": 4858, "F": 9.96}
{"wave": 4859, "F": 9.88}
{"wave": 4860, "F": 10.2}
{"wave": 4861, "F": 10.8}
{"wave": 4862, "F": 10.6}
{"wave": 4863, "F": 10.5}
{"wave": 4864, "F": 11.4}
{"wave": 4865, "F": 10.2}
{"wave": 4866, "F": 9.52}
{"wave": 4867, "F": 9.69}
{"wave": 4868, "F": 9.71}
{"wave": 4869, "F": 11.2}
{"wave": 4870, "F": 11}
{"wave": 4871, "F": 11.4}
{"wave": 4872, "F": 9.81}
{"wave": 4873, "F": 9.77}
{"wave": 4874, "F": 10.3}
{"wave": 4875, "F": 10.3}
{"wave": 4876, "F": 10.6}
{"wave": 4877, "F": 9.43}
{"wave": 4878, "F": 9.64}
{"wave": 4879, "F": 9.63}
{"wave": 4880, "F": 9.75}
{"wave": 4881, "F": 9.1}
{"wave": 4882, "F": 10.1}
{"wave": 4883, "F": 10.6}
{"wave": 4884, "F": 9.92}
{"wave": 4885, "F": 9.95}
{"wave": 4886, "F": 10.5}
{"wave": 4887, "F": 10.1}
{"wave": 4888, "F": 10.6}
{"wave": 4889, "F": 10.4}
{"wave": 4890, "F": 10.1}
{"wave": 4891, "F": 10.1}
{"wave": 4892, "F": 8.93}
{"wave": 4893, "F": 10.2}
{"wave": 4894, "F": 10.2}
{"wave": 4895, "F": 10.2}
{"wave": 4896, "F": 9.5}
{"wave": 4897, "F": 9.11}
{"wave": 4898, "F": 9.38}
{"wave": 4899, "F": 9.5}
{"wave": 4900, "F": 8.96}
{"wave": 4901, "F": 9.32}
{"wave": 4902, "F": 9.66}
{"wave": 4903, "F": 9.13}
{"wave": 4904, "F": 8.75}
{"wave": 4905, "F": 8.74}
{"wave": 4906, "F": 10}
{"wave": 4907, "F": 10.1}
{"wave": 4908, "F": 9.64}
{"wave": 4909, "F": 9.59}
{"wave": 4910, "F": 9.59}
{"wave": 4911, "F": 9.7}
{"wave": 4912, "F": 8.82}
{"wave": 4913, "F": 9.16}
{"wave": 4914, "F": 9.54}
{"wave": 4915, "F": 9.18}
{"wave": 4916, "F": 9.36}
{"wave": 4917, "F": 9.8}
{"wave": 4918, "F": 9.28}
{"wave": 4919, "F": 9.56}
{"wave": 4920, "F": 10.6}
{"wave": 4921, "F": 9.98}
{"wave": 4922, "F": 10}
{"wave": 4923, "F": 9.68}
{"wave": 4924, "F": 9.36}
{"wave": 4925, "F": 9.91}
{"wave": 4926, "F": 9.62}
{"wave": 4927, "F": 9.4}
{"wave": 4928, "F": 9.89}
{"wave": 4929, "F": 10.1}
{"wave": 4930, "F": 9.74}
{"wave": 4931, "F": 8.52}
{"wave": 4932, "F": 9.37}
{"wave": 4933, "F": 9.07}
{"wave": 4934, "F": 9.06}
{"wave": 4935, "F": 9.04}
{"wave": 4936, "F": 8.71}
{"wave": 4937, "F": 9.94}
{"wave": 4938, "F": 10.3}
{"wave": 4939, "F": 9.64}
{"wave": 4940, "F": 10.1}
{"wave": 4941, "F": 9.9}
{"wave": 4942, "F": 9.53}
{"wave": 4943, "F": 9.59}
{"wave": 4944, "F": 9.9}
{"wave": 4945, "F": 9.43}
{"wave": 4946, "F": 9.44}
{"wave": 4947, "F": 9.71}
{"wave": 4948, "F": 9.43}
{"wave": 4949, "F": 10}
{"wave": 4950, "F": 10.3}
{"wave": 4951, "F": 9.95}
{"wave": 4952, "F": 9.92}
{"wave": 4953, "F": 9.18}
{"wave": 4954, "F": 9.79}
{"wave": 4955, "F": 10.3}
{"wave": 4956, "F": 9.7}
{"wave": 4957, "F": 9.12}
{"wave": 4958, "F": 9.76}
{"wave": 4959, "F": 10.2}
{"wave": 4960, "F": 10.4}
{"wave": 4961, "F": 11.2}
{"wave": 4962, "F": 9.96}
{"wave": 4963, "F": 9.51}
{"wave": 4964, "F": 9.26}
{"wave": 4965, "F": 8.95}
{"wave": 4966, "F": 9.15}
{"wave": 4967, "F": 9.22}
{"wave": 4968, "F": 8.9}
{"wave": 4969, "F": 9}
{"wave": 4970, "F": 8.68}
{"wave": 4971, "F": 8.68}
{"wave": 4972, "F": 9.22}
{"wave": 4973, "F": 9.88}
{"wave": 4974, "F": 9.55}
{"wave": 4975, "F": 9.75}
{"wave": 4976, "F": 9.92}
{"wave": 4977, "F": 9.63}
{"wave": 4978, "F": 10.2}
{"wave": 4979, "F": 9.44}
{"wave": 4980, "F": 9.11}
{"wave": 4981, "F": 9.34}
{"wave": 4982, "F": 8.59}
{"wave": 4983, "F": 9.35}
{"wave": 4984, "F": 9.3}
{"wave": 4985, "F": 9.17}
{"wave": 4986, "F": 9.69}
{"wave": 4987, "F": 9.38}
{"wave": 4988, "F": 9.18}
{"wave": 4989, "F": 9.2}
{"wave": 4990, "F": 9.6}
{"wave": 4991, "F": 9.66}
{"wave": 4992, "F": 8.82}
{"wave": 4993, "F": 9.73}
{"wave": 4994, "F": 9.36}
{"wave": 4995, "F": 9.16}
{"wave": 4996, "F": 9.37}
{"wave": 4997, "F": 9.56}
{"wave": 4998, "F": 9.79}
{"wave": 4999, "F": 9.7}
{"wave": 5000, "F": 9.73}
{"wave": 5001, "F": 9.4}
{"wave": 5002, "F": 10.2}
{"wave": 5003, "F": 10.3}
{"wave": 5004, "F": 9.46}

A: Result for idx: 1.47 A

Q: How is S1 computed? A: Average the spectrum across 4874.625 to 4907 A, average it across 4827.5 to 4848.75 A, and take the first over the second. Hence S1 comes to 0.96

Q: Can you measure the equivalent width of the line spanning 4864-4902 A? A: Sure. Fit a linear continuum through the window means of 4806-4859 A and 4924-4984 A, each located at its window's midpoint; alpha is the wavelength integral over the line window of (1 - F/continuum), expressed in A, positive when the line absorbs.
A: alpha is 0.5 A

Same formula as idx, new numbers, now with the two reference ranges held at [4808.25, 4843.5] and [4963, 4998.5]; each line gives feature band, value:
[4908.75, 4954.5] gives 0.6 A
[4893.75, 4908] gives 0.8 A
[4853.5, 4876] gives -0.2 A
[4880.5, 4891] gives 0.0 A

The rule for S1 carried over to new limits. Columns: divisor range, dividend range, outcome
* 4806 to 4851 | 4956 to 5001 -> 0.90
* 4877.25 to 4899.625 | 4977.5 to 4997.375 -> 0.95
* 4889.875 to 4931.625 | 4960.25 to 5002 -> 0.99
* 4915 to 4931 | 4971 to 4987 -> 0.97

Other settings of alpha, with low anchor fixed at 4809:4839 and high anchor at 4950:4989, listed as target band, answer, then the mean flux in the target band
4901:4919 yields 1.0 A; 9.42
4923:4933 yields 0.3 A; 9.53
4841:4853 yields 0.3 A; 10.1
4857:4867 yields 0.0 A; 10.3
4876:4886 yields 0.3 A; 9.87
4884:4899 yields 0.3 A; 9.93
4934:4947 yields 0.2 A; 9.61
